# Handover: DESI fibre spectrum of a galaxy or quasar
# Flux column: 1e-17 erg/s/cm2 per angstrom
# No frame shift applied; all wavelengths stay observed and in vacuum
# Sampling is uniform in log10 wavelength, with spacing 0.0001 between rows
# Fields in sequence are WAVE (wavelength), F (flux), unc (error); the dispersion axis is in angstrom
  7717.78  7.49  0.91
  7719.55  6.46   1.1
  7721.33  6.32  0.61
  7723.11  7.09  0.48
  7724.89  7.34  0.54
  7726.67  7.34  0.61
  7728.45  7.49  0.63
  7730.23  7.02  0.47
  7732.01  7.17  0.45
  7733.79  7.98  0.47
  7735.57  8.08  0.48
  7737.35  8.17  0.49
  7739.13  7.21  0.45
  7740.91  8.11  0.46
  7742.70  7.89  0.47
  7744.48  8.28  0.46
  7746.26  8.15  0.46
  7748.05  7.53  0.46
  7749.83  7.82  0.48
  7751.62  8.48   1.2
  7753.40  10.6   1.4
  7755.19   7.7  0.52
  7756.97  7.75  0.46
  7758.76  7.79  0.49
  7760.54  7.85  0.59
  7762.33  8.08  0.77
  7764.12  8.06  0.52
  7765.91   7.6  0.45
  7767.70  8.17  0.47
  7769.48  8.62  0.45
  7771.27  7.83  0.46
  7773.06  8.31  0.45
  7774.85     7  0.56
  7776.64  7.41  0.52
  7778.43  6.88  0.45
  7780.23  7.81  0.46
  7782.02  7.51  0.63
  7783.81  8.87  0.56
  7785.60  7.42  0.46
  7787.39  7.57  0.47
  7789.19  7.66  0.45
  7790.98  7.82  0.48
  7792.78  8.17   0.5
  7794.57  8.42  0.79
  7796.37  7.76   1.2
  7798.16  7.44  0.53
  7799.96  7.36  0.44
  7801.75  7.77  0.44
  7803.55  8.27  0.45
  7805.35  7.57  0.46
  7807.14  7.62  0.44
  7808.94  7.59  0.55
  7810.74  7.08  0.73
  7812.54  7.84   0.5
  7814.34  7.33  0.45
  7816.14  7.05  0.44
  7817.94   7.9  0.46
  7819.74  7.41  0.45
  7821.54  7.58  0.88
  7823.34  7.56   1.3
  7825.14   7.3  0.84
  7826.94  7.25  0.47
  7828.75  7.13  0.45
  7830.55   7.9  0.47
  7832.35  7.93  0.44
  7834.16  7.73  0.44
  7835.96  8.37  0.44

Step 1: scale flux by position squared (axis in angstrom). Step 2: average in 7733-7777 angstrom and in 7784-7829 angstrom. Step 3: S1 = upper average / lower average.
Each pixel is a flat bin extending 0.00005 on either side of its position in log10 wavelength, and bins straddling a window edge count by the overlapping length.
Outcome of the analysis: 0.96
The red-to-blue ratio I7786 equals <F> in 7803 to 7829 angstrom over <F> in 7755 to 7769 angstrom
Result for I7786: 0.9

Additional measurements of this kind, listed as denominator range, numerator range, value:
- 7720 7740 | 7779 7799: 1.07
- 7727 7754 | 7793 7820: 0.96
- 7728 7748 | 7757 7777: 1.02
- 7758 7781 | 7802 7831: 0.96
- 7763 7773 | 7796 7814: 0.94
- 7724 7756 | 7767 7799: 0.99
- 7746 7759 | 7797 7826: 0.91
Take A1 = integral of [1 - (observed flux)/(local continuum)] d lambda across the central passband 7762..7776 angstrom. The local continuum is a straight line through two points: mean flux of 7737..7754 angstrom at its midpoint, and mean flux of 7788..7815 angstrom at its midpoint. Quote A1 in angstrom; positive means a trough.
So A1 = 0.08 angstrom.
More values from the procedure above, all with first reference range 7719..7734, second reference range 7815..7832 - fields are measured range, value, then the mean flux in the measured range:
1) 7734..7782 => -4.89 angstrom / 7.96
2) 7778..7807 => -1.68 angstrom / 7.78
